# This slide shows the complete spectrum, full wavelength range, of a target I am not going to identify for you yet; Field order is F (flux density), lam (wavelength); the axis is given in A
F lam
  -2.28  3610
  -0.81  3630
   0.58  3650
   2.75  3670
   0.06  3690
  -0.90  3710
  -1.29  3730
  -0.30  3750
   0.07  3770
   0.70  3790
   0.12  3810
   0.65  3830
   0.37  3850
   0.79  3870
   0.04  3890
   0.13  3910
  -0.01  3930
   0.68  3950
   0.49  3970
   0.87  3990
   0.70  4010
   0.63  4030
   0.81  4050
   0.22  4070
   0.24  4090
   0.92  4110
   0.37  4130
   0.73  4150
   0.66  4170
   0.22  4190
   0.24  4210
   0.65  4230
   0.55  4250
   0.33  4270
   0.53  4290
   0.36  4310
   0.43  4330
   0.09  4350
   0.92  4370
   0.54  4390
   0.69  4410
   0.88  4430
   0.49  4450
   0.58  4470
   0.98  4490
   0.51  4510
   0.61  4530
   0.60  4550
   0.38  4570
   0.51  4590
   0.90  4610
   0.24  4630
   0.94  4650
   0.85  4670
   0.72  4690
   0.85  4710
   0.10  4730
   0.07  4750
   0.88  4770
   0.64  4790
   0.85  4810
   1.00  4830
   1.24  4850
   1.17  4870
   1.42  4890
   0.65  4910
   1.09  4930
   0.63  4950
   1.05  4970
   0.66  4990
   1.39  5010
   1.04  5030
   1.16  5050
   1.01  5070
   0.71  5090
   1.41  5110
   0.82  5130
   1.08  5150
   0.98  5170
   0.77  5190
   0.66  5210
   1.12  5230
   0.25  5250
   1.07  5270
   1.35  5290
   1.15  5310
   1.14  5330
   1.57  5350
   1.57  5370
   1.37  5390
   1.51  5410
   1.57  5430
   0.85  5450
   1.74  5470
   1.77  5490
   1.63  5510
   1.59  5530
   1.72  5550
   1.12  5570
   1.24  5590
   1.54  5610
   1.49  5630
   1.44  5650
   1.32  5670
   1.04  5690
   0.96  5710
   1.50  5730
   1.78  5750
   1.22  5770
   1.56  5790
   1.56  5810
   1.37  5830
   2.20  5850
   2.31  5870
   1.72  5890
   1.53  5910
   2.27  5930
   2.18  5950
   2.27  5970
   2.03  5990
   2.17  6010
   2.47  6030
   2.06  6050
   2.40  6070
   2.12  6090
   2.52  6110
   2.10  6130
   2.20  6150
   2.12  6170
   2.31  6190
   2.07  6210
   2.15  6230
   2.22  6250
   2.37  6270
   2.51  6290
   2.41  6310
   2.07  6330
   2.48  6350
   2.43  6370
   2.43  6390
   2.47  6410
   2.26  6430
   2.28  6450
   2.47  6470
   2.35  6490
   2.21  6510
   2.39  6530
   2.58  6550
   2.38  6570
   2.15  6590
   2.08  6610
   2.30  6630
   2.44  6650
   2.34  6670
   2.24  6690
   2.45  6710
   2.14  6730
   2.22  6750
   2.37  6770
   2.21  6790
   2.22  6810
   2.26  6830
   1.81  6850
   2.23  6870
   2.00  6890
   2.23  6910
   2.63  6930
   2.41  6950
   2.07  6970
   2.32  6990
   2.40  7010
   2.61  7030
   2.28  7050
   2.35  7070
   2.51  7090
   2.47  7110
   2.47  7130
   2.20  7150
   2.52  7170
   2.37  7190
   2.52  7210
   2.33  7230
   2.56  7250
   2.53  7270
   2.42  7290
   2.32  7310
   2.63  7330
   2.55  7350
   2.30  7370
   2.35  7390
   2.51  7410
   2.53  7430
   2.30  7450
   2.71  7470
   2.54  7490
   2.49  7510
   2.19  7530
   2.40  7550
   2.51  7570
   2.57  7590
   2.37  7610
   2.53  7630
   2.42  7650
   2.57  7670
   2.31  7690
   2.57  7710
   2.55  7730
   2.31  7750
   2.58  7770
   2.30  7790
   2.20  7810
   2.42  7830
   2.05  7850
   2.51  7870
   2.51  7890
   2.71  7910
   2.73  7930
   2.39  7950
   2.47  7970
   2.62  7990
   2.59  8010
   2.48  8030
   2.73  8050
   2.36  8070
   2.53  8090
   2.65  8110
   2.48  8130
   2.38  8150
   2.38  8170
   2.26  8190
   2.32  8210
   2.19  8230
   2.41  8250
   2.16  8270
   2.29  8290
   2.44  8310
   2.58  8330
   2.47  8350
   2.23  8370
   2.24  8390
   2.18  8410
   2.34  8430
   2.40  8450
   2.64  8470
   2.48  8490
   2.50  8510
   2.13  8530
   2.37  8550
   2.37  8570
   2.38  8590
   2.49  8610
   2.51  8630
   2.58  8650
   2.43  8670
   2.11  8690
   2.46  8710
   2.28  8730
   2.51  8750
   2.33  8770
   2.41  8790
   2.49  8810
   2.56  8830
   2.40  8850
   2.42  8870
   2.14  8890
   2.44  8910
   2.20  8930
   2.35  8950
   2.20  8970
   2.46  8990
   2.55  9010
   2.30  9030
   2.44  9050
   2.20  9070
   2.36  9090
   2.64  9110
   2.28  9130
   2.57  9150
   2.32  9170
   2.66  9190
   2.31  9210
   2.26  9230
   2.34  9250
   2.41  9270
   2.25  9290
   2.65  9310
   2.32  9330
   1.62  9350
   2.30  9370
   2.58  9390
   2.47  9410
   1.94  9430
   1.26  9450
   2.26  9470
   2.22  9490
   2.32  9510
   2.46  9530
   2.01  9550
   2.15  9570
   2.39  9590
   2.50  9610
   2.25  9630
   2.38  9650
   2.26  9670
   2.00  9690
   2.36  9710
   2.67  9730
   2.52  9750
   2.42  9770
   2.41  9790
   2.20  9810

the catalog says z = 0.32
